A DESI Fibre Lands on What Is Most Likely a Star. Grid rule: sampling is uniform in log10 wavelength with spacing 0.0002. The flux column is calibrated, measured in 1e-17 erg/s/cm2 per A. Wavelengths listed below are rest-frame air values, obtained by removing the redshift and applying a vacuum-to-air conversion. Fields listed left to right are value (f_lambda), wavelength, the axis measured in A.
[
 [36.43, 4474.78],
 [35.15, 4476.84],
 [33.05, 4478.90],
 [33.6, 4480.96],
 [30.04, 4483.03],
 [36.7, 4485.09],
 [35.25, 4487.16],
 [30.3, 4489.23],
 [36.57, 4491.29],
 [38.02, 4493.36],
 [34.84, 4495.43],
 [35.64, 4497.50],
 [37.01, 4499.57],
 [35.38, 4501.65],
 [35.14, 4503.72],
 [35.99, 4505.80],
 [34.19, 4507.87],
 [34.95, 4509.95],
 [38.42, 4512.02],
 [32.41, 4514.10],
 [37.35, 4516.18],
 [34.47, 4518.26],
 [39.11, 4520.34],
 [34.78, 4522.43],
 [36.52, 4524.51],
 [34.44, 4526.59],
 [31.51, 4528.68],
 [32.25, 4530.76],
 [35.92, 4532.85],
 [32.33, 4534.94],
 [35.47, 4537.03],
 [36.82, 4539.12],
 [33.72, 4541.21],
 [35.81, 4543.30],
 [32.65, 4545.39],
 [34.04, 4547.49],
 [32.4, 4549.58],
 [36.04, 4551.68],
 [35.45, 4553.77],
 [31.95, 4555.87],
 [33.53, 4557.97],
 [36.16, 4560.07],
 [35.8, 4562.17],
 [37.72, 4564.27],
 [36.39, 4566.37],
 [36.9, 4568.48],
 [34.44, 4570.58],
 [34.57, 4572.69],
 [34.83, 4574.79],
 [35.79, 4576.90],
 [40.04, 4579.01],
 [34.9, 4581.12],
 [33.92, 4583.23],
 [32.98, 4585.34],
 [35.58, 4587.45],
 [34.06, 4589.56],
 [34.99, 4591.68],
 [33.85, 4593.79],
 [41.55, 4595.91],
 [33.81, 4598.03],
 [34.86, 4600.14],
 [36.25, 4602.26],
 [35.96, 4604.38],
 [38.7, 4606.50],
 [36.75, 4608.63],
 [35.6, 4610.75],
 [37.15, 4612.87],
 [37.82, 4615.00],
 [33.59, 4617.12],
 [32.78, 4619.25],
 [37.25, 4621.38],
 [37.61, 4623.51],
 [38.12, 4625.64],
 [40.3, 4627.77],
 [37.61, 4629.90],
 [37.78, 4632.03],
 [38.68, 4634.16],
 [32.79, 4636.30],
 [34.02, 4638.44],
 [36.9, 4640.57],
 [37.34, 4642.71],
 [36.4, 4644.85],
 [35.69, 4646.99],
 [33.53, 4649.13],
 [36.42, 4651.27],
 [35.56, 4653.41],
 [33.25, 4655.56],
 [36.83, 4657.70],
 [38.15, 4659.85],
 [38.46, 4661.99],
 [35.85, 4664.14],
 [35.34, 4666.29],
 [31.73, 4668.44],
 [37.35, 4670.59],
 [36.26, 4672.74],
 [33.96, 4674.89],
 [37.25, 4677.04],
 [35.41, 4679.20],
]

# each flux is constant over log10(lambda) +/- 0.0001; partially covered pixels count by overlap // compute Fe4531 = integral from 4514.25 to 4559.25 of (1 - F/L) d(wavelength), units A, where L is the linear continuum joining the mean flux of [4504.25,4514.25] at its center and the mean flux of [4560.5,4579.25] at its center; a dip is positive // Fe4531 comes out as 1.5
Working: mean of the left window 35.4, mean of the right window 36.1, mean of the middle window 34.6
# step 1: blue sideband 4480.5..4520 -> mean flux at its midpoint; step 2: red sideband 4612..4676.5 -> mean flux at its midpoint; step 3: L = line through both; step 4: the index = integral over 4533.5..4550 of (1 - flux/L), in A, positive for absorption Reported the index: 0.55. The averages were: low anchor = 35.2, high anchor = 36.2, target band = 34.3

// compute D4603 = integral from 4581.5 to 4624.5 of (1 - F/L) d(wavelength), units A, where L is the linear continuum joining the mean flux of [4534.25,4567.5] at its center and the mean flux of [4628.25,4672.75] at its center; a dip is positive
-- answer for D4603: -0.3 A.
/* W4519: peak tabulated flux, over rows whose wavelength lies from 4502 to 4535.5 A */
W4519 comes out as 39.11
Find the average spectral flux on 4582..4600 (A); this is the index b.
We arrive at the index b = 35.1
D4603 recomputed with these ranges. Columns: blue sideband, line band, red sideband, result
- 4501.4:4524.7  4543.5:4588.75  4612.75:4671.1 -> 1.1 A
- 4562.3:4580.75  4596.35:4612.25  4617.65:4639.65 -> 0.1 A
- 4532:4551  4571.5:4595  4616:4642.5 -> 0.2 A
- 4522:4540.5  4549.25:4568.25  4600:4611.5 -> 0.0 A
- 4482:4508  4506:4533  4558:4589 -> 0.1 A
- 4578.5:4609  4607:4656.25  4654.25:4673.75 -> -0.6 A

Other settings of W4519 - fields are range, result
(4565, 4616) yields 41.55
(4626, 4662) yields 40.3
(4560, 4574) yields 37.72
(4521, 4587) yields 40.04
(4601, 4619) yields 38.7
